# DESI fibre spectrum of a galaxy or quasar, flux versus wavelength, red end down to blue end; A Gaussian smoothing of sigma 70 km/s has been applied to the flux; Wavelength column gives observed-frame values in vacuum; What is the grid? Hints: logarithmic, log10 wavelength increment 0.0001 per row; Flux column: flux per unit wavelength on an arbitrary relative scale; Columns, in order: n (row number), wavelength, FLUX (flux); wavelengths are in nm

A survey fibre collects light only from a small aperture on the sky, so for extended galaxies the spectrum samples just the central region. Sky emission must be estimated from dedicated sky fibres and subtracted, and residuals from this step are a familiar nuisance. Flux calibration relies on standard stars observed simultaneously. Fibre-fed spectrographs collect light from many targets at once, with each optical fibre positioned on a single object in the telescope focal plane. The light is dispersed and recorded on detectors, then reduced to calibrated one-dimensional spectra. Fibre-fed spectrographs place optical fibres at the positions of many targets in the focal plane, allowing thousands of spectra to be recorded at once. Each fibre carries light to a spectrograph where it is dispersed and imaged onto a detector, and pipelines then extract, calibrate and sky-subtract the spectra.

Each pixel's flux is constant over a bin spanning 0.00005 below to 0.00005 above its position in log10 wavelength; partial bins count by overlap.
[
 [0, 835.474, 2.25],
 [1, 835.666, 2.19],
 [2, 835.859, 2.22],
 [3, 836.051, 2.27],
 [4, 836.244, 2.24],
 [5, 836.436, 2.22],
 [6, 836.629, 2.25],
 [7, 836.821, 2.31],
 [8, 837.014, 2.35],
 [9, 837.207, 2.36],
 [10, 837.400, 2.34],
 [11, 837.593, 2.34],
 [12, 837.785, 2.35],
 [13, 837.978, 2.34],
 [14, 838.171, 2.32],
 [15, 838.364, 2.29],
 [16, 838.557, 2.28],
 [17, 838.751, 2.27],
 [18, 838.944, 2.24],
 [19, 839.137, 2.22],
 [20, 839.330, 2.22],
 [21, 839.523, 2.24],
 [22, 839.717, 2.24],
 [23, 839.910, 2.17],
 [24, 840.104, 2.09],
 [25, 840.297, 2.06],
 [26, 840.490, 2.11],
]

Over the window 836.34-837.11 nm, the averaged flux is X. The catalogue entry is 2.28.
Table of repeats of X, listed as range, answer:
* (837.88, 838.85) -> 2.3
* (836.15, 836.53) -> 2.23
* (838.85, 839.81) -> 2.23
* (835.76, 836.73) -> 2.24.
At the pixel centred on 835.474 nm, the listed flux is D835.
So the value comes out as 2.25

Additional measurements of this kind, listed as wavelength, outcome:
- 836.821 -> 2.31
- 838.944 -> 2.24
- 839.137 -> 2.22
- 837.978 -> 2.34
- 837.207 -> 2.36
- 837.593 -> 2.34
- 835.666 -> 2.19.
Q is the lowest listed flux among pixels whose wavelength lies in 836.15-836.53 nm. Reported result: 2.22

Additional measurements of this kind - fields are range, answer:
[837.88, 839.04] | 2.24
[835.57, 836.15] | 2.19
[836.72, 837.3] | 2.31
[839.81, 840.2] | 2.09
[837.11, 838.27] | 2.32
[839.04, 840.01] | 2.17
